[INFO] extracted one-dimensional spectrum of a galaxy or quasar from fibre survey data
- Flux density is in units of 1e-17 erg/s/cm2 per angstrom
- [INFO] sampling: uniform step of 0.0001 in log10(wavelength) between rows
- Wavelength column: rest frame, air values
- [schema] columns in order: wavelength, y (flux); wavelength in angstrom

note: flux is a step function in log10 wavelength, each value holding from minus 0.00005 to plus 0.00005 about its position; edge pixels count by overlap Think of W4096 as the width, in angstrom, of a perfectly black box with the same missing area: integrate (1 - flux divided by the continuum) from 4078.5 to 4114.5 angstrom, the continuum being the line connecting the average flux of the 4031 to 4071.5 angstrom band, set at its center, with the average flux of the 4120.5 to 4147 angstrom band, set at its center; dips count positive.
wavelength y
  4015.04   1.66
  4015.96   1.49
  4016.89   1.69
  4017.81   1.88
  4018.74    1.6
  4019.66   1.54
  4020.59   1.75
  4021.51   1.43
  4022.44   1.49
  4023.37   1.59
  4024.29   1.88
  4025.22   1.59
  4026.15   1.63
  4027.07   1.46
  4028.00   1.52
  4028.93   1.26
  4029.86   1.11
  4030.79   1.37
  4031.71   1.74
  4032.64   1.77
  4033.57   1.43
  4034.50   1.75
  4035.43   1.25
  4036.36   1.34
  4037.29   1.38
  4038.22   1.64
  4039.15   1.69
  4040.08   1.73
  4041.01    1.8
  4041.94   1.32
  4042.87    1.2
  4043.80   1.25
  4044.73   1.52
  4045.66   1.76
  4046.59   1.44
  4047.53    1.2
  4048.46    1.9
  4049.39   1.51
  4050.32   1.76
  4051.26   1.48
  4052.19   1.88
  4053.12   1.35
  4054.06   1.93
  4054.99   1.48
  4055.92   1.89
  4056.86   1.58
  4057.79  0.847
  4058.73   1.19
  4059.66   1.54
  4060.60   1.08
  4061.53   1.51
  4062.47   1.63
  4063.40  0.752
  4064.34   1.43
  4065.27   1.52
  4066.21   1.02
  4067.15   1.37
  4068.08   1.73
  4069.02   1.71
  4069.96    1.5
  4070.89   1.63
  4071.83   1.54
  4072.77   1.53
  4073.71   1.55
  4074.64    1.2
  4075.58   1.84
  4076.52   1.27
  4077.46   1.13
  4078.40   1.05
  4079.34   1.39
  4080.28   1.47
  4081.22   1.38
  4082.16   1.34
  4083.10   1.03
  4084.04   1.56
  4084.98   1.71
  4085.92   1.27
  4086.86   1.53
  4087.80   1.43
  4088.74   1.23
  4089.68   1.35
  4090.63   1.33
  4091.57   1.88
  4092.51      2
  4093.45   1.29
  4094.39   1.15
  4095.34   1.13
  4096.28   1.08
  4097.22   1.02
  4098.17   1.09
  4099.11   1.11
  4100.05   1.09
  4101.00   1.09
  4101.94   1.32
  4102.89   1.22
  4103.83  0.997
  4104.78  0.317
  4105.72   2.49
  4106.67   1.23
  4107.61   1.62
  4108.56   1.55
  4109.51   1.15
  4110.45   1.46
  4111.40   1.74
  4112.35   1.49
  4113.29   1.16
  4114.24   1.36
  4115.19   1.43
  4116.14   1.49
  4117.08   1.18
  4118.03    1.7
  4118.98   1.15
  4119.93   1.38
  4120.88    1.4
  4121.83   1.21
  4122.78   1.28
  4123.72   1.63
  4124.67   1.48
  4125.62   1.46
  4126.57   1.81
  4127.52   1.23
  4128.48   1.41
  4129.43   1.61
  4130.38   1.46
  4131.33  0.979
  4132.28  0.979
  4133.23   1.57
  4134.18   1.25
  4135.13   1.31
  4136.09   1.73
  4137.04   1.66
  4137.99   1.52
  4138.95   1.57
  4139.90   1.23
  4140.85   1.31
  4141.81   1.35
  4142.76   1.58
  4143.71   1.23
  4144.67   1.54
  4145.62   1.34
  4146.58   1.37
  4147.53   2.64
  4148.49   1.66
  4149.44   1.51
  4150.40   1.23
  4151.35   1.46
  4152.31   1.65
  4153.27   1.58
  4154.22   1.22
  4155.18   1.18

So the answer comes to 2.7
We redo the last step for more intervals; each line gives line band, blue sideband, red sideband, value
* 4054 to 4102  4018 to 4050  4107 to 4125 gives 3.01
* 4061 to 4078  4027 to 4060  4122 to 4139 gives 0.59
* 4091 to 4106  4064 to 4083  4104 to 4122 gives 1.62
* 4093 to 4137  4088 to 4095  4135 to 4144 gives 3.63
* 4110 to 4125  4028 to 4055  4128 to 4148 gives 0.66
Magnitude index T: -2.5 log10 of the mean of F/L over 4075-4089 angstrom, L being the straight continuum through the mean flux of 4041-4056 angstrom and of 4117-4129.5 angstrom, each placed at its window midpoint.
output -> 0.09 mag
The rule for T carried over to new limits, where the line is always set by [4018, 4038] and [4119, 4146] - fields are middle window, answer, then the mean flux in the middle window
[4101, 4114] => 0.06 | 1.36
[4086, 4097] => 0.05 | 1.39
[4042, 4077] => 0.01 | 1.47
